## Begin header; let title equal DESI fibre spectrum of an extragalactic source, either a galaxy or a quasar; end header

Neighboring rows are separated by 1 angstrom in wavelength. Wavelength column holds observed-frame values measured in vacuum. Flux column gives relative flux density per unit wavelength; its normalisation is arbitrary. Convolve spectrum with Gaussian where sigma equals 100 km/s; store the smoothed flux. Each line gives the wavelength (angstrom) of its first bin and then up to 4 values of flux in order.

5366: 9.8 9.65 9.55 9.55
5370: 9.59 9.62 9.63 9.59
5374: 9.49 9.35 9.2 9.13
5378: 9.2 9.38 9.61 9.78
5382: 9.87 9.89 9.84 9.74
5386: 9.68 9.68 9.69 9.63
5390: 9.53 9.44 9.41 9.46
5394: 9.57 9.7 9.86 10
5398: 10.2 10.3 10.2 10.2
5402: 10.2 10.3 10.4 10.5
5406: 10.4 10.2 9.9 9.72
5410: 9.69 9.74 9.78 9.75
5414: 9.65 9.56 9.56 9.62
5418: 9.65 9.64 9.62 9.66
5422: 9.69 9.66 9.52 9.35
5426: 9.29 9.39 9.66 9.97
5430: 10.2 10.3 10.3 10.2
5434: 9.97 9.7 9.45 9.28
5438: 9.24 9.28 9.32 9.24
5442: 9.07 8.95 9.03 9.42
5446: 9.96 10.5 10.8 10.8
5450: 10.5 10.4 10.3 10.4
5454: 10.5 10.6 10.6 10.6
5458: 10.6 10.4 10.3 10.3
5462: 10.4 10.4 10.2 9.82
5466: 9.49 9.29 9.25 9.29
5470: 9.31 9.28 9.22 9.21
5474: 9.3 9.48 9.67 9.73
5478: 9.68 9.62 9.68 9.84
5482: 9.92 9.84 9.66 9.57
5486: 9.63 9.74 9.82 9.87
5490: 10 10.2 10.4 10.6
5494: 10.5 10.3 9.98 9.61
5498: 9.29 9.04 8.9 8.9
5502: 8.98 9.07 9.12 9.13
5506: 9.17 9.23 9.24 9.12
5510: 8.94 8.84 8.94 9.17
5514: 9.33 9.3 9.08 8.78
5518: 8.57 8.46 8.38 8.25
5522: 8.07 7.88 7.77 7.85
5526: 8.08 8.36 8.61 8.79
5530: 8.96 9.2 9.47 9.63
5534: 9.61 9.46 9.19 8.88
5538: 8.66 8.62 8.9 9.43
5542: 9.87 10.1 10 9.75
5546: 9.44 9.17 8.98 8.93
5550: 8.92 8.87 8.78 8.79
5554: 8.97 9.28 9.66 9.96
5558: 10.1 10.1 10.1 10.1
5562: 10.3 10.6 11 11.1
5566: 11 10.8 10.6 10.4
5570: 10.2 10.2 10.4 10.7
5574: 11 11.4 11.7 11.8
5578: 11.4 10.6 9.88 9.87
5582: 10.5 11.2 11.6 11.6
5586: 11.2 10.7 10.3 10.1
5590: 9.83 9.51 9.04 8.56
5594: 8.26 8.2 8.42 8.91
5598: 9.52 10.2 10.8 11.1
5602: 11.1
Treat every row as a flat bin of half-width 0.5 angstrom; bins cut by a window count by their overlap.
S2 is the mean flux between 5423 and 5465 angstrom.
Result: 9.96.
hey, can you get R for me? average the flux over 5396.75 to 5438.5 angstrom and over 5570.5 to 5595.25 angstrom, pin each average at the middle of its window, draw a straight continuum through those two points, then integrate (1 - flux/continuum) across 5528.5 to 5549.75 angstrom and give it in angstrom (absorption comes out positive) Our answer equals 2.0 angstrom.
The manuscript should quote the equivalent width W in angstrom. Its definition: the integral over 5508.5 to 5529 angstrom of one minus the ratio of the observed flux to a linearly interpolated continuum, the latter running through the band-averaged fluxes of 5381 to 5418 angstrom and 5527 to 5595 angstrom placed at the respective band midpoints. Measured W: 2.7 angstrom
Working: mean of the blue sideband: 9.85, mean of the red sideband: 9.9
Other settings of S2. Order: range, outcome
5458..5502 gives 9.74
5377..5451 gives 9.77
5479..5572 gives 9.42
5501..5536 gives 8.85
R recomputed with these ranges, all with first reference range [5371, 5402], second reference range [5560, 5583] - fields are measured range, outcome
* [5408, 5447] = 1.12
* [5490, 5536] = 5.71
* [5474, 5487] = 0.66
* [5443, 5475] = 0.29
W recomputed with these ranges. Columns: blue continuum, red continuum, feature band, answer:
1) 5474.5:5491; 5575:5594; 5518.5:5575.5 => 4.2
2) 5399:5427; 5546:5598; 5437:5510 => 1.3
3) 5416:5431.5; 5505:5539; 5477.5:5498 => -1.8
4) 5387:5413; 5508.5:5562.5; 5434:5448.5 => 0.2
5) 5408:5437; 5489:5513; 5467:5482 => 0.1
